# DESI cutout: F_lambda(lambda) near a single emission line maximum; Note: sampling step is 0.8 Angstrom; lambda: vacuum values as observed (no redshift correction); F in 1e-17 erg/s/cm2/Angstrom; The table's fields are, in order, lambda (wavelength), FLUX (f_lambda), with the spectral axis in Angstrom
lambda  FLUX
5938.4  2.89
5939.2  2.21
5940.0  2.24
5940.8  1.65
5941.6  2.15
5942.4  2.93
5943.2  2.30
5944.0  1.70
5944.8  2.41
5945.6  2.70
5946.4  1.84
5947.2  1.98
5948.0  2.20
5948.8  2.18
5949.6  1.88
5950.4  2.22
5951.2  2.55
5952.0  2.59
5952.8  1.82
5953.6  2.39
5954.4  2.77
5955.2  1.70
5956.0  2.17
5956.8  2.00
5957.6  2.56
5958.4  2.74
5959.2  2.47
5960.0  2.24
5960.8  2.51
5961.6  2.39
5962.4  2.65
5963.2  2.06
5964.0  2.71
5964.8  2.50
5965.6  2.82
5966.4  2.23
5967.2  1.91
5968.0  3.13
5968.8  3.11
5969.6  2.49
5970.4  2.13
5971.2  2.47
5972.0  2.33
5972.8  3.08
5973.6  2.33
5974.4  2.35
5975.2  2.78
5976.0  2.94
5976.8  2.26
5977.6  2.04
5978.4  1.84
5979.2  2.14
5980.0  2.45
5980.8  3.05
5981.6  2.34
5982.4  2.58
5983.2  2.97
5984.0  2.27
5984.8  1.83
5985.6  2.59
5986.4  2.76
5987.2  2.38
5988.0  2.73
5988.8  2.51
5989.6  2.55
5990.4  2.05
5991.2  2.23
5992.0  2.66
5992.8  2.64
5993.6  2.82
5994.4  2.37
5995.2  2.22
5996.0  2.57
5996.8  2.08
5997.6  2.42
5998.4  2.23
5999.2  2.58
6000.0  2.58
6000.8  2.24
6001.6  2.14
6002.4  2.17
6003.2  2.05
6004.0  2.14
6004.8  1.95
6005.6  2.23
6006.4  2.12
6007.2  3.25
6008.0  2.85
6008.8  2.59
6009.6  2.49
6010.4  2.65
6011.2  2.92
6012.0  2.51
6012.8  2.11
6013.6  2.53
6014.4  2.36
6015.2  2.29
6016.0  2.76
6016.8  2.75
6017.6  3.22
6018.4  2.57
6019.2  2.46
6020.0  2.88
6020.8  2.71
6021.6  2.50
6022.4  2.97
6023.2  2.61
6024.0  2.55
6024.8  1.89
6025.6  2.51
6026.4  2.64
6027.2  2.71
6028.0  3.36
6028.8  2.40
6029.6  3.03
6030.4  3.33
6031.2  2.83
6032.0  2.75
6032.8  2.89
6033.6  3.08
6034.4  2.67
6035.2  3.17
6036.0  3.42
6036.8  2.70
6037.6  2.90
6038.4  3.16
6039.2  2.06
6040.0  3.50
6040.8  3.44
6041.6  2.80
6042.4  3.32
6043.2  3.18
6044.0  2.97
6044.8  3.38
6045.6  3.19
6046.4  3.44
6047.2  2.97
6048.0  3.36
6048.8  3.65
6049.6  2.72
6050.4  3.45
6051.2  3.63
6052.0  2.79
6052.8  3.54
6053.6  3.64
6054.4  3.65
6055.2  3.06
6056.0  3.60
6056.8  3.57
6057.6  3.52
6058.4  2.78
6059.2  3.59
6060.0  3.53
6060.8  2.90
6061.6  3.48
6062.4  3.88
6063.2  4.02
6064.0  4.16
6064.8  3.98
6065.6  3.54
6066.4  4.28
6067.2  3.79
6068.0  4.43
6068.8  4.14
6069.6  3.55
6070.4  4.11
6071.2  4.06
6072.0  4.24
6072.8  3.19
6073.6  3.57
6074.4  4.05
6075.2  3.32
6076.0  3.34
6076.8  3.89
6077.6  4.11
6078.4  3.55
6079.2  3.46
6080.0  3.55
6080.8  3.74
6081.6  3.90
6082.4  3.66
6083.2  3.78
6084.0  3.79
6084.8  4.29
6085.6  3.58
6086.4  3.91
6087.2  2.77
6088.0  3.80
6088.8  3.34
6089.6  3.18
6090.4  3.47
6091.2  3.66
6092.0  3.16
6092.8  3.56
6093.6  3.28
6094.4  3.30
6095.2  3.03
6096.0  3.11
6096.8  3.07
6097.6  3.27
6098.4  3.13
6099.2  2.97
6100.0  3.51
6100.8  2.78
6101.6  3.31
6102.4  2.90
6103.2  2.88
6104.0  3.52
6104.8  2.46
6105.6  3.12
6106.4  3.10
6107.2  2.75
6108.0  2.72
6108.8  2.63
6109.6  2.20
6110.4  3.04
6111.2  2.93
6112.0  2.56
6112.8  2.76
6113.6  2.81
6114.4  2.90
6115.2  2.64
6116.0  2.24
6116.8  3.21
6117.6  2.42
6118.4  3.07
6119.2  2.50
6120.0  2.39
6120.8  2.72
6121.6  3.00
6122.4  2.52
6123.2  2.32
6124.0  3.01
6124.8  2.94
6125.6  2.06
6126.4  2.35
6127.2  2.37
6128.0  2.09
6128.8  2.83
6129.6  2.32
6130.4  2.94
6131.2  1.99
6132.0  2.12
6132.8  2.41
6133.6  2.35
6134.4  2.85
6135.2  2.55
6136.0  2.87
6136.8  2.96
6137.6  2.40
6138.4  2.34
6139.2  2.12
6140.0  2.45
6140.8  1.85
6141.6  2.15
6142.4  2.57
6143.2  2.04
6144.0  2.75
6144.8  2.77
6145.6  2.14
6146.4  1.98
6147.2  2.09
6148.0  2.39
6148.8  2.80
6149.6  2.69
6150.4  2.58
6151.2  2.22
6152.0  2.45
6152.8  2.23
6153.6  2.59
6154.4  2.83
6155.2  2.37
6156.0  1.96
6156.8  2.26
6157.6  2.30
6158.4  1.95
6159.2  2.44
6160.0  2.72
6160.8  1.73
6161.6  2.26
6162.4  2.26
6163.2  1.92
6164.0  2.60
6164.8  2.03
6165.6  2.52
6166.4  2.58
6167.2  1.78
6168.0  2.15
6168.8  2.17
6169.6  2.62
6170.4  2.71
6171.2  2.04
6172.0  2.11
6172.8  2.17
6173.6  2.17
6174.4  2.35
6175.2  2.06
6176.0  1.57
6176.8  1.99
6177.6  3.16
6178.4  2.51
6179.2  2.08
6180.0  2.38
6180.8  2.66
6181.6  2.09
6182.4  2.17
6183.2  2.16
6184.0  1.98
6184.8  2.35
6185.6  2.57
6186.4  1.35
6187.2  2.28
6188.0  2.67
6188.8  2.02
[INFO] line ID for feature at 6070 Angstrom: Mg II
